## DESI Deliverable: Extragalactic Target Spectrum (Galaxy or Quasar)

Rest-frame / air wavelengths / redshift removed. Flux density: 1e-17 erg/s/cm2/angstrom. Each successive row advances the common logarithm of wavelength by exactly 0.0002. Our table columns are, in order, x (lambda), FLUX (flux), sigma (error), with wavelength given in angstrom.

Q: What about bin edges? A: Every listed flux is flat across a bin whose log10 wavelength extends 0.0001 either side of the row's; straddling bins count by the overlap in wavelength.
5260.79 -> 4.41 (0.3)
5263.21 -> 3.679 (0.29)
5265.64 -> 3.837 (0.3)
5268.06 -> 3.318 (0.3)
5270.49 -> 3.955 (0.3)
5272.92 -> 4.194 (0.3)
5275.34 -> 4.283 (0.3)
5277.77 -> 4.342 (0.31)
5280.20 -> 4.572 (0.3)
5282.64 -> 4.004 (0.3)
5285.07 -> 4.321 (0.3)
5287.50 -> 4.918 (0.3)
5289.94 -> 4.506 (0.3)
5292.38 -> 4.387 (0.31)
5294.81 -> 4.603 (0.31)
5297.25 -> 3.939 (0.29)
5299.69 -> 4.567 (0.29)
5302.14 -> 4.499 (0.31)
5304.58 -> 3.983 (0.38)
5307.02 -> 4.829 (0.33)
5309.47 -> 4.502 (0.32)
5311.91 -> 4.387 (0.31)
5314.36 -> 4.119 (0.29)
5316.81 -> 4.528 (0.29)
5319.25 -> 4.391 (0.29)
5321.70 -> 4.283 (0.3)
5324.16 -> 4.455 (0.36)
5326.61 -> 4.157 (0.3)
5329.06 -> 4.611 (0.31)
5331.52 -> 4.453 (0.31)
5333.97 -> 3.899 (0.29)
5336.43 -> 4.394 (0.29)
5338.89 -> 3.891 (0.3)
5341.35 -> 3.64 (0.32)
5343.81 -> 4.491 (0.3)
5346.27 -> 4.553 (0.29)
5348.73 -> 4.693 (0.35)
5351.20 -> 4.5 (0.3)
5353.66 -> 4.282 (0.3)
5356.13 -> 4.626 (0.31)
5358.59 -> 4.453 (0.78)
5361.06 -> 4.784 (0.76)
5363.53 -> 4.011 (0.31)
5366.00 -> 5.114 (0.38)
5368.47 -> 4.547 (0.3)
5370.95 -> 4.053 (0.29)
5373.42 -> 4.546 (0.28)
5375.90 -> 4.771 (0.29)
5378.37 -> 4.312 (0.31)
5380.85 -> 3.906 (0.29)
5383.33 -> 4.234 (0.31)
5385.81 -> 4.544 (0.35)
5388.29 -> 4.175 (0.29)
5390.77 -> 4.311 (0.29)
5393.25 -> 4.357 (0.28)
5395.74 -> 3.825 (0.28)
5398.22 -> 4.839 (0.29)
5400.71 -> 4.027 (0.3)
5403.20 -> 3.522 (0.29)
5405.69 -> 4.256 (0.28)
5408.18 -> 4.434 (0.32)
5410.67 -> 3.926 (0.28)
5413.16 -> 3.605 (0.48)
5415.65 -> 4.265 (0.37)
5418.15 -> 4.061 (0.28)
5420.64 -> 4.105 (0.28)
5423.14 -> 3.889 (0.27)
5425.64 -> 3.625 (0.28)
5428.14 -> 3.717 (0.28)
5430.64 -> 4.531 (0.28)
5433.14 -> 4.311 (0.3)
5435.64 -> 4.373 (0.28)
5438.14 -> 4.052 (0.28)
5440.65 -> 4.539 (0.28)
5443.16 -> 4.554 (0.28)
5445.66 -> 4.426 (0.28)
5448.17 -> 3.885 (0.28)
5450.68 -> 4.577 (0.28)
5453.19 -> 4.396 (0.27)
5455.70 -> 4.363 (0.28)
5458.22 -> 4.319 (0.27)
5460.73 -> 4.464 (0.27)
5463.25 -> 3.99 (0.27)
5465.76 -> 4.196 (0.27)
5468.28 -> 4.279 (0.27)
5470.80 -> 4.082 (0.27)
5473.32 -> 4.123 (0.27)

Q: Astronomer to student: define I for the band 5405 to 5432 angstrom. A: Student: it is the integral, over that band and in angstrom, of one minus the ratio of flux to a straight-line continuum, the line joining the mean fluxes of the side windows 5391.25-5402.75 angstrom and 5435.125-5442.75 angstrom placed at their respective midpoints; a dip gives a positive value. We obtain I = 1.53 angstrom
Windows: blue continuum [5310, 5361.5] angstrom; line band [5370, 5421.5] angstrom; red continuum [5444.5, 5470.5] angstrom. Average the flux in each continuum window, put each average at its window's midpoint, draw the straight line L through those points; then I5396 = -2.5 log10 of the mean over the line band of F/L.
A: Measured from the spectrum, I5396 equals 0.03 mag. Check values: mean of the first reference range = 4.36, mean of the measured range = 4.2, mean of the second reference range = 4.28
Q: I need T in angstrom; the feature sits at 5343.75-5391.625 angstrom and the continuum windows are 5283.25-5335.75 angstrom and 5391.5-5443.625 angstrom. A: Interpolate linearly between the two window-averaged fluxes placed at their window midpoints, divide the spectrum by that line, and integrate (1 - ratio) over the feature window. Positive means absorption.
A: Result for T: -2.2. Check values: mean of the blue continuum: 4.39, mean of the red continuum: 4.13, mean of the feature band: 4.45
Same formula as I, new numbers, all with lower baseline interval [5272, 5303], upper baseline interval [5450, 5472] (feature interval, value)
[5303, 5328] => 0.07 angstrom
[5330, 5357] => 0.31 angstrom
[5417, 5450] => 1.06 angstrom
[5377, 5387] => 0.19 angstrom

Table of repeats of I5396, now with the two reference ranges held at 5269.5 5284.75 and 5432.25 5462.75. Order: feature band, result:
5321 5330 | -0.03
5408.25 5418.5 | 0.08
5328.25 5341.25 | 0.02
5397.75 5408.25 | 0.04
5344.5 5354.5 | -0.06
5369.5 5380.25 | -0.02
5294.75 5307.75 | -0.03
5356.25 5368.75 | -0.07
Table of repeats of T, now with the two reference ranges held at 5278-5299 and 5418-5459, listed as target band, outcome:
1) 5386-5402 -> 0.0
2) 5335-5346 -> 0.5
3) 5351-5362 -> -0.5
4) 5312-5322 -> 0.1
